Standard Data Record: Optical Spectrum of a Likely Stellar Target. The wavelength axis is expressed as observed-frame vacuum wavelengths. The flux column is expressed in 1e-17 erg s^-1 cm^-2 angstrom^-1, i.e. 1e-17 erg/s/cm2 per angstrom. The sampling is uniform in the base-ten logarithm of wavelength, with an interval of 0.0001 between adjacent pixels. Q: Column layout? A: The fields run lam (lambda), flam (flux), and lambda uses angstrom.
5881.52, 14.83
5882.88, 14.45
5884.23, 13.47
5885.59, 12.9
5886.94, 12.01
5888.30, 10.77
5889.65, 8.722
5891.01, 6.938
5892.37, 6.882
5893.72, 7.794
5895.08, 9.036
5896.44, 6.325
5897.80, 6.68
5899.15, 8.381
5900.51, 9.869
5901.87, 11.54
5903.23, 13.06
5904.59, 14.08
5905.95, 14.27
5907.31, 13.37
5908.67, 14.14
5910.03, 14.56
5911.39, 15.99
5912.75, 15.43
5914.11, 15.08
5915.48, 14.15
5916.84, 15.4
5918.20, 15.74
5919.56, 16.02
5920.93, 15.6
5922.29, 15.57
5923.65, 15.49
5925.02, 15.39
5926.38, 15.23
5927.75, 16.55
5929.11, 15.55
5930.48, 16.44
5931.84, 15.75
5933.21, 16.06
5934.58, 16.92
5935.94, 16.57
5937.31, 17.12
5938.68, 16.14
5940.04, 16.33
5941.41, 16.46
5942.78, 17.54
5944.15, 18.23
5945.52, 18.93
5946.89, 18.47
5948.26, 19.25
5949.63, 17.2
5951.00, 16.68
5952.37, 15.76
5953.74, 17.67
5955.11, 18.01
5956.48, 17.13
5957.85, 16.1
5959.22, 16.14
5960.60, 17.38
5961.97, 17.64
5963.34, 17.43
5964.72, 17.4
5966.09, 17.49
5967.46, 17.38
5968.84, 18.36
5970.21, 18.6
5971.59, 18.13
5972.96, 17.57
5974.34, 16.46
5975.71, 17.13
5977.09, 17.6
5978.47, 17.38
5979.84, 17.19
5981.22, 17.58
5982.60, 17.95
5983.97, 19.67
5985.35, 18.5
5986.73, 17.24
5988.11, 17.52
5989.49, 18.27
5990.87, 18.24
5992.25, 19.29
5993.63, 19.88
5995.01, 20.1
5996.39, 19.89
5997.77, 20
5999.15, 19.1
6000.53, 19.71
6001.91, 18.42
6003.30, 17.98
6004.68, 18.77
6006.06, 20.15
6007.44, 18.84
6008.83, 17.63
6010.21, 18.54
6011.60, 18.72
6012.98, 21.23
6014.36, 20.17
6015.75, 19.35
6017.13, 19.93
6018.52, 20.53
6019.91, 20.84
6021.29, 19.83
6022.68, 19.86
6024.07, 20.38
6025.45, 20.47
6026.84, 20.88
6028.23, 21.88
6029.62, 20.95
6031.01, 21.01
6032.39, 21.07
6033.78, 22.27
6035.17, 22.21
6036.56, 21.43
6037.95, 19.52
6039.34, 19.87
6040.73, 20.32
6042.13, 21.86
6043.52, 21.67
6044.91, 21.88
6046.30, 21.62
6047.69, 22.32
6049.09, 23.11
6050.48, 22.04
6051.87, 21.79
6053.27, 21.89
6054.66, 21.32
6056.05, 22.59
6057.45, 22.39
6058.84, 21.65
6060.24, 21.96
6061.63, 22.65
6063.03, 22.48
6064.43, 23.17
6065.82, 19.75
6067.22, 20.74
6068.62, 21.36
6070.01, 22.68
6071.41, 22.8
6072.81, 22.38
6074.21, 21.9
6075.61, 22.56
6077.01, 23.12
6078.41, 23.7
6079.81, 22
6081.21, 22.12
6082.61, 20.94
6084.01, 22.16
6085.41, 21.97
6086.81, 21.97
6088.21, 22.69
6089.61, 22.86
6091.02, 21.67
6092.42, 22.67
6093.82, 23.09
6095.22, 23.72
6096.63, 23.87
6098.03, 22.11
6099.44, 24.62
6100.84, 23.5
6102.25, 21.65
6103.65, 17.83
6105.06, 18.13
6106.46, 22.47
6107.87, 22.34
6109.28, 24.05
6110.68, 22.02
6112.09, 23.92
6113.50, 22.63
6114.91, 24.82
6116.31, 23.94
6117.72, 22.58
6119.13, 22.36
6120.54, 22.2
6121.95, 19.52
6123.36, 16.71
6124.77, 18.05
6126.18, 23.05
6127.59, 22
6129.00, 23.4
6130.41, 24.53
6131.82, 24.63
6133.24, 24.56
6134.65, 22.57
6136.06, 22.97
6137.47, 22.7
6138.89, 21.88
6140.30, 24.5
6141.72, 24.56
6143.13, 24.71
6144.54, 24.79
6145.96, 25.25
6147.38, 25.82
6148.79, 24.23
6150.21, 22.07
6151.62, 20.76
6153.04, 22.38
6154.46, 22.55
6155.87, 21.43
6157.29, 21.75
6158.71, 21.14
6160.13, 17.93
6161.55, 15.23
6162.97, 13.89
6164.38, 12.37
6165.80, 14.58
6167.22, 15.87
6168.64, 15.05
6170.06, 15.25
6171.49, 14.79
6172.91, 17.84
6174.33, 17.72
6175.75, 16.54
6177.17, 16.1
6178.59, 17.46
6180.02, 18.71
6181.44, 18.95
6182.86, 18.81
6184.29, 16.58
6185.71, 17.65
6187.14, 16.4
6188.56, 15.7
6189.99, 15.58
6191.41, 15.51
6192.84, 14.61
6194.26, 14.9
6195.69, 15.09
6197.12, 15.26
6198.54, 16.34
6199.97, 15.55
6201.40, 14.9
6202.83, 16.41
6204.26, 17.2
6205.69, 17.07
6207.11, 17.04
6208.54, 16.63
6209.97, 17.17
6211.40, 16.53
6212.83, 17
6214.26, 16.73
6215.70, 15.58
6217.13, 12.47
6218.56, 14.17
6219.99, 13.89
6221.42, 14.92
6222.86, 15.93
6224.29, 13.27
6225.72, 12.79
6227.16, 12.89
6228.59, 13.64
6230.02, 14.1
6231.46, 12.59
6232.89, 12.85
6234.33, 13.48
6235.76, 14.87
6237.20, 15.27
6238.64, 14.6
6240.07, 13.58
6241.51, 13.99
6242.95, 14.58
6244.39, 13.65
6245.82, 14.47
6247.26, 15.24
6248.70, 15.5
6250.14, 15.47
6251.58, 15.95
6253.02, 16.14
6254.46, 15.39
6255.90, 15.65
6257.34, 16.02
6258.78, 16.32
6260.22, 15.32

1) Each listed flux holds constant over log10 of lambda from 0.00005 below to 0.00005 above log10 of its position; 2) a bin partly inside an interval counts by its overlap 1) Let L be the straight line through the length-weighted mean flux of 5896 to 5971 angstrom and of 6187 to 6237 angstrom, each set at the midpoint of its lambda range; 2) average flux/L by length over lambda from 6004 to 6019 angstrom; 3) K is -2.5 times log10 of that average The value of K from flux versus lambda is -0.244 mag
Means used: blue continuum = 15.7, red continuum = 15.1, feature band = 19.4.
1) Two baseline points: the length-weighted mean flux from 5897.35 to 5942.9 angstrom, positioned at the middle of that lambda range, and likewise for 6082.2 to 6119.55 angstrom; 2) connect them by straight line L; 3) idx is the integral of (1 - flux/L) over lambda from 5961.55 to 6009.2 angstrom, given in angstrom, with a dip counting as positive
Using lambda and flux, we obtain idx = -2.0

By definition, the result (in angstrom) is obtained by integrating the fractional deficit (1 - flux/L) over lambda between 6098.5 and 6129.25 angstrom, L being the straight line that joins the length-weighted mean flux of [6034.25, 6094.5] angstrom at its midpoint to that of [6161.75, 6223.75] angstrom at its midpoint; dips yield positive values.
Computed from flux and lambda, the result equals -3.5 angstrom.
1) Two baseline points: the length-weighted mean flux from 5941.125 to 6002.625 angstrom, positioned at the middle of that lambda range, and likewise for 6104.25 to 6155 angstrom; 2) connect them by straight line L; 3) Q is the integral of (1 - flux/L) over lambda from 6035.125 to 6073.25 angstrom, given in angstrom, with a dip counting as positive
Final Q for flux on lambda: -2.4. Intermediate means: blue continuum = 18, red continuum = 22.8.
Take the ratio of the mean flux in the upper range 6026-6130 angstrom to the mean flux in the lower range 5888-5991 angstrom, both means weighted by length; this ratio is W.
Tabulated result 1.4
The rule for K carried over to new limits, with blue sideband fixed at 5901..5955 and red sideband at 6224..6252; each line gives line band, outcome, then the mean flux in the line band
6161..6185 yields -0.122 mag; 16.2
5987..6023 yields -0.242 mag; 19.3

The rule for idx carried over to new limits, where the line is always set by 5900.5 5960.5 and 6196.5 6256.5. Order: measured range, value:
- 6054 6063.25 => -3.9 angstrom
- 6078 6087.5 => -4.1 angstrom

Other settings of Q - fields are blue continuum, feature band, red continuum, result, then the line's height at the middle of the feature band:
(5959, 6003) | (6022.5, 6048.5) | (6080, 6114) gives -1.38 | 20.1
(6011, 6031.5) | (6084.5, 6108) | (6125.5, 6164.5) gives -0.75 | 21.5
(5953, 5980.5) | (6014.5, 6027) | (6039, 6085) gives -0.12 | 20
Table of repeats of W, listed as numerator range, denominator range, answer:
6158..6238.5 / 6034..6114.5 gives 0.71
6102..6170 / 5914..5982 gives 1.27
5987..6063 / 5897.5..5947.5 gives 1.35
